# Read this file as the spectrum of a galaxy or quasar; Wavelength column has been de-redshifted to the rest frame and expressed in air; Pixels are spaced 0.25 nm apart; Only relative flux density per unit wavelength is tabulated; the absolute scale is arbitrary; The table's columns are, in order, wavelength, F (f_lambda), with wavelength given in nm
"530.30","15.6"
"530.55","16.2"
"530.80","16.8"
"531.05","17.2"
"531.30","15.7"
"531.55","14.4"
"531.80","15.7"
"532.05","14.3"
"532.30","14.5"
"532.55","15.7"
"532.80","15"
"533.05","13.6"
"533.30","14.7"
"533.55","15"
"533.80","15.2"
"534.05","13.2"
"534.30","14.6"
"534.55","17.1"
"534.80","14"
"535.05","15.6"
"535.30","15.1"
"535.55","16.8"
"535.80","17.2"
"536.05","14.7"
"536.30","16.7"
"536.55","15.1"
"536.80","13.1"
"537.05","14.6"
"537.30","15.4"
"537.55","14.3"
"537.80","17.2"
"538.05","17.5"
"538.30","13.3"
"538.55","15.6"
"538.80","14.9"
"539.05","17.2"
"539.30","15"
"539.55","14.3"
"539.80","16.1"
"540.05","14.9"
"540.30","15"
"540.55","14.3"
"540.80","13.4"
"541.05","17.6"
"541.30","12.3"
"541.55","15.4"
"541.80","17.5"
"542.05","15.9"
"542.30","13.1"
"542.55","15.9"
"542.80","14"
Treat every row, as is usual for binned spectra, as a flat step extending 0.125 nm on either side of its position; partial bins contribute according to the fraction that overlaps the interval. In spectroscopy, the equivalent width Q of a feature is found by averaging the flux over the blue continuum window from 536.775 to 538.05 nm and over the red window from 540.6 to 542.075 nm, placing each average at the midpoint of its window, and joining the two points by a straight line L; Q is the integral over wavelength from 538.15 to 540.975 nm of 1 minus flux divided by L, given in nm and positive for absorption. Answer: 0.06 nm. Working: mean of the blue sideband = 15.3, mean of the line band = 15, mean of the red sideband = 15.3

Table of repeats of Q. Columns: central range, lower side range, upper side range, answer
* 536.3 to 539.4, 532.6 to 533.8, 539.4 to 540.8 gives -0.12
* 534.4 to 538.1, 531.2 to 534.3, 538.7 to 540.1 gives -0.12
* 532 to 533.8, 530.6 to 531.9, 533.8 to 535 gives 0.07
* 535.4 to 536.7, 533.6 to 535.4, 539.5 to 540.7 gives -0.09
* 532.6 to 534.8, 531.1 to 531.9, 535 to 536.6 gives 0.13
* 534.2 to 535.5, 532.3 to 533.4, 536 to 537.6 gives -0.05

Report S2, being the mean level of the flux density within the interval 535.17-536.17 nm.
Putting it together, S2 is 16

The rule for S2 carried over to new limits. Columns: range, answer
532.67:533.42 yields 14.4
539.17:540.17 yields 15.1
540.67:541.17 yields 15.5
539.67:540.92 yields 14.7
